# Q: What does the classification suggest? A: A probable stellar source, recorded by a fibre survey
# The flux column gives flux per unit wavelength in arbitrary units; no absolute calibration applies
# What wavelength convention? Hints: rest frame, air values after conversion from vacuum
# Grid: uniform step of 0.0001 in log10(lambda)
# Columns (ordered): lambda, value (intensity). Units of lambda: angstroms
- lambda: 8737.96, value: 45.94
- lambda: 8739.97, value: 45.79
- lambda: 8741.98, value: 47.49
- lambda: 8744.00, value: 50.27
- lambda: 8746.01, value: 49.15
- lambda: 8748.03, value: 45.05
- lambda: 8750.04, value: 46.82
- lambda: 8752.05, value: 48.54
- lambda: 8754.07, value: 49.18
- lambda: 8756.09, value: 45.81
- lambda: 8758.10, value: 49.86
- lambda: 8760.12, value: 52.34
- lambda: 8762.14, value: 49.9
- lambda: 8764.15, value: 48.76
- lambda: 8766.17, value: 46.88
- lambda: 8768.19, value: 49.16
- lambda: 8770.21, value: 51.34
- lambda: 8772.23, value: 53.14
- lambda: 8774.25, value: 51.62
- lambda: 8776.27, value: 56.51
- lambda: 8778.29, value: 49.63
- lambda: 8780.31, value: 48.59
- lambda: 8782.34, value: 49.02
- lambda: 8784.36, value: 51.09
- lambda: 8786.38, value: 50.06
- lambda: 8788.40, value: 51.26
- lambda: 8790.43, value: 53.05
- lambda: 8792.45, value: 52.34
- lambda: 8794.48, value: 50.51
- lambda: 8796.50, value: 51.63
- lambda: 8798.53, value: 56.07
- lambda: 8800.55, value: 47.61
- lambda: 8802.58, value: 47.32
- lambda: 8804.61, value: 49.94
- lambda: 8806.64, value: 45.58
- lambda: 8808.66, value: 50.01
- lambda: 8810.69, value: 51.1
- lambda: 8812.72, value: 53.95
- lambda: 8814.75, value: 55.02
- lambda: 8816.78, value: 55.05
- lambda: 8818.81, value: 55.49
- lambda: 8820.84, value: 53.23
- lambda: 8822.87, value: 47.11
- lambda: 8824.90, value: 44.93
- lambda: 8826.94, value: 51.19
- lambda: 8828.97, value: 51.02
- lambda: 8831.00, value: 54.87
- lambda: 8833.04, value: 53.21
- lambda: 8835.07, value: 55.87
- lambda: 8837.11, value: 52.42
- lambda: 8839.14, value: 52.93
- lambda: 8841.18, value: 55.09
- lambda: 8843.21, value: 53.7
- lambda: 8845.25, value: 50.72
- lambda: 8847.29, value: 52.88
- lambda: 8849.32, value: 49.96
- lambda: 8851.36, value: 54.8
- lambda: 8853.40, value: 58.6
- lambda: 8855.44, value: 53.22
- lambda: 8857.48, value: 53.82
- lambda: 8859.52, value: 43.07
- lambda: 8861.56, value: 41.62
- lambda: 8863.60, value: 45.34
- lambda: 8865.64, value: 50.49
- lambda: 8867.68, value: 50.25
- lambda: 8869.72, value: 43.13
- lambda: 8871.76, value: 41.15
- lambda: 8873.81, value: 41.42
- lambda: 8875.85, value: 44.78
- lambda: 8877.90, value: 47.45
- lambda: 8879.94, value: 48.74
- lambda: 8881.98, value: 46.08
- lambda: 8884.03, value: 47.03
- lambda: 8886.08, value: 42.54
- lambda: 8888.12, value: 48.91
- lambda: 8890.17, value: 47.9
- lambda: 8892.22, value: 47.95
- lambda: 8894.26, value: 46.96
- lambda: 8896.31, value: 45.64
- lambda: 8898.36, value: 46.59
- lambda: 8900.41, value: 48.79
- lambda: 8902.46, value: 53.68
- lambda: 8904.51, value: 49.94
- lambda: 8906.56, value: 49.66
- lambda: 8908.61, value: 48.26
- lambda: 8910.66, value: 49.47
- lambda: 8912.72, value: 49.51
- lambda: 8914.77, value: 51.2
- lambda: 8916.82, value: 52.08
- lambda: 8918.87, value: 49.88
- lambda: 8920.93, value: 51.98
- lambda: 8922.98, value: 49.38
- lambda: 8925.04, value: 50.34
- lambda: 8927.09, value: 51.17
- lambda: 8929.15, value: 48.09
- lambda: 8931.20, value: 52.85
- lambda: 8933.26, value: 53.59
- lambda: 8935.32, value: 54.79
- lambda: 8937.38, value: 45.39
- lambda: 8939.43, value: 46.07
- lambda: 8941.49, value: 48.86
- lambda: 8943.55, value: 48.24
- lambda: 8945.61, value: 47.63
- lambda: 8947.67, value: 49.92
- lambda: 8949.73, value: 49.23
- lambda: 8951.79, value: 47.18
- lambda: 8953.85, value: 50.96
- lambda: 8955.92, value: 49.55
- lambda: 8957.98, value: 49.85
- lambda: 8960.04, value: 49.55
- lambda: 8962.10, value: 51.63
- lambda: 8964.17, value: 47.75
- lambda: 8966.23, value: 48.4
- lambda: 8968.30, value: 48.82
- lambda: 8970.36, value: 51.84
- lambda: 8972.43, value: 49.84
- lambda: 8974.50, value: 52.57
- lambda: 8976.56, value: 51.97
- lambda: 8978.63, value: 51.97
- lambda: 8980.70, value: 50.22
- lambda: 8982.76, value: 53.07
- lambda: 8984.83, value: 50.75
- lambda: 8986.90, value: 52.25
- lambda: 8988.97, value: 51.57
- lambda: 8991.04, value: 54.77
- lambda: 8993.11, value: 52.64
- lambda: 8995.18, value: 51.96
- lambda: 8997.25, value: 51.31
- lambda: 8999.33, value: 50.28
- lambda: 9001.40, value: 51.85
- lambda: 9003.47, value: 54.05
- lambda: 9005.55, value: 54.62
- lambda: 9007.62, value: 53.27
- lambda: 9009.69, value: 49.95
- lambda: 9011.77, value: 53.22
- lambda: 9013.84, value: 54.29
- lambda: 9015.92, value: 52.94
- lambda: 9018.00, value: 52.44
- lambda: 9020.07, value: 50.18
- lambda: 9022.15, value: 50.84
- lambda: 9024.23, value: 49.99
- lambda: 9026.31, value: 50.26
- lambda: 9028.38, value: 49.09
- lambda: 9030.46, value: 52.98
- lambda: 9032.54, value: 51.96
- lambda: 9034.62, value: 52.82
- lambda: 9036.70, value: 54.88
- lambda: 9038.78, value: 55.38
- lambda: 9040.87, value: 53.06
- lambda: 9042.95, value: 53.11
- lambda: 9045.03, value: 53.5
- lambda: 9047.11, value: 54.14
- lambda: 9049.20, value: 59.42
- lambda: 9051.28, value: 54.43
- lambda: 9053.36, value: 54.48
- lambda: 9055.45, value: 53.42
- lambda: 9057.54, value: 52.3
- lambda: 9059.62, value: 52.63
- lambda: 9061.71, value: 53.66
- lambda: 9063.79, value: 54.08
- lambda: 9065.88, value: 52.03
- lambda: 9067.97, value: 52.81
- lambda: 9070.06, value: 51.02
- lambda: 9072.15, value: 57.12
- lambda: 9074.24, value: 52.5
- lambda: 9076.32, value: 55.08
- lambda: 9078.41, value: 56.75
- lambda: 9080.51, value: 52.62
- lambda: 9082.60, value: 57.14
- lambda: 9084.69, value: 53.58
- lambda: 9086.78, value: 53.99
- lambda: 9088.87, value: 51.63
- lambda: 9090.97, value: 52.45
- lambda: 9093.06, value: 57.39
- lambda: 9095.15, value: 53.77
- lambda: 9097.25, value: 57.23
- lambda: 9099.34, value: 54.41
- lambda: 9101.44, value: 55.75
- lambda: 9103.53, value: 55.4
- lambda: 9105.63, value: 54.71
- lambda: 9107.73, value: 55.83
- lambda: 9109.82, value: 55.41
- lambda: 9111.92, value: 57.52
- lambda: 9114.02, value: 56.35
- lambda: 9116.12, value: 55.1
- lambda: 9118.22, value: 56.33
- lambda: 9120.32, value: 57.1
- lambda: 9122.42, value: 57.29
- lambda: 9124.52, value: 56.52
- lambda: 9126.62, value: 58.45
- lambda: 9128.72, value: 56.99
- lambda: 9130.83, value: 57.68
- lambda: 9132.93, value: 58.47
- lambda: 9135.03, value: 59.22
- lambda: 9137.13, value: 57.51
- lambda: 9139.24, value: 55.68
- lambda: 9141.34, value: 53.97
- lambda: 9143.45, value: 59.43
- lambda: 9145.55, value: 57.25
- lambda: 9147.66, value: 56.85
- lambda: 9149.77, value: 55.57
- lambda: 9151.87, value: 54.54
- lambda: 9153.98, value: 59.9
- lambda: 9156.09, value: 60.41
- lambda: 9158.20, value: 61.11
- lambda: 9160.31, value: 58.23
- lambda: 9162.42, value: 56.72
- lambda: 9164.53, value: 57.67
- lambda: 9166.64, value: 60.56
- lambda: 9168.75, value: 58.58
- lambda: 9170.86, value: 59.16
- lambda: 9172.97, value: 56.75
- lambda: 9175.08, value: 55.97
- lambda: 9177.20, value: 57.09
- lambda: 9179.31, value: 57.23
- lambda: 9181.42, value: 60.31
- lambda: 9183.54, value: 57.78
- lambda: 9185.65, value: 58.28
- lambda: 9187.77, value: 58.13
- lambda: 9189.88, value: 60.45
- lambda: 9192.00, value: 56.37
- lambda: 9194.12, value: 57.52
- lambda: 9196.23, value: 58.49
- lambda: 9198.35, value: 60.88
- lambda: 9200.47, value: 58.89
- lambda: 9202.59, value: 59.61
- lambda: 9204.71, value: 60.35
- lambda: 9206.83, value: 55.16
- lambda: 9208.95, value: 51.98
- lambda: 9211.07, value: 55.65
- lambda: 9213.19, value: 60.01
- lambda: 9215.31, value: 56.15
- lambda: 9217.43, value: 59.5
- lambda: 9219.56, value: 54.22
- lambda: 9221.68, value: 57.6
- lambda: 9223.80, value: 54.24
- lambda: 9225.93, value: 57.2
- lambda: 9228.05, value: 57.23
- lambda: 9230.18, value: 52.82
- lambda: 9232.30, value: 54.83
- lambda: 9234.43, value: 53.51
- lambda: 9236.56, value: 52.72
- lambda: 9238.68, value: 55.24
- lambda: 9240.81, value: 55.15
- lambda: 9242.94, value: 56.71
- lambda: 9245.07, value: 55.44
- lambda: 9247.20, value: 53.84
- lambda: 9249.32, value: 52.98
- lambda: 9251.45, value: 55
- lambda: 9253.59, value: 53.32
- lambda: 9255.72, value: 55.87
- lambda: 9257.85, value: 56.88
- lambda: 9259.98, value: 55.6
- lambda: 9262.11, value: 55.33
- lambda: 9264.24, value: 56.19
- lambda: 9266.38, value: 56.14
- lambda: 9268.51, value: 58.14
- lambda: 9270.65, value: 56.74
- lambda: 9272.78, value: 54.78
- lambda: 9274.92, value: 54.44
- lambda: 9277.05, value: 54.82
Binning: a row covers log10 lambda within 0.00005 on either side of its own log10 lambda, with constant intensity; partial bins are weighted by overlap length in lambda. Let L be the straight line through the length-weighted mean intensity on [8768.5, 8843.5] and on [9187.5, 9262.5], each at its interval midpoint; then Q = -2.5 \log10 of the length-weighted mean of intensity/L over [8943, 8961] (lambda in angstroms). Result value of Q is 0.09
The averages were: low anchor 51.6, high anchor 56.2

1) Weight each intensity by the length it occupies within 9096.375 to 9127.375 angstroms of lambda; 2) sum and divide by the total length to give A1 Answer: 56.2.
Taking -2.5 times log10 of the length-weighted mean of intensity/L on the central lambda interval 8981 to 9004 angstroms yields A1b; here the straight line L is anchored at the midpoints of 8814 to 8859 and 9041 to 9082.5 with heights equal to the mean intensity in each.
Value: 0.03 mag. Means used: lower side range 52.8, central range 52.1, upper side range 54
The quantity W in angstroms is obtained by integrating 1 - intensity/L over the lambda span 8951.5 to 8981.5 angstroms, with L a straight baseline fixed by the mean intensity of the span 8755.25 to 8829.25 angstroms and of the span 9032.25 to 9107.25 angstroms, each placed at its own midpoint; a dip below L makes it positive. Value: 1.54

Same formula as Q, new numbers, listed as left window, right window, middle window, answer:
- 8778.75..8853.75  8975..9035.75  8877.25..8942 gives 0.06 mag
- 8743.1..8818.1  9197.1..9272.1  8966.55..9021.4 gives 0.02 mag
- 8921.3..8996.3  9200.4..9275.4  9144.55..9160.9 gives -0.07 mag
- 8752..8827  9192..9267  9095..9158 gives -0.04 mag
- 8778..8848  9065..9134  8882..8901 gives 0.13 mag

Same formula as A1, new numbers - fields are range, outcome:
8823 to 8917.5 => 49.3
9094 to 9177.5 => 57.1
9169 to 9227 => 57.6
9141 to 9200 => 58.1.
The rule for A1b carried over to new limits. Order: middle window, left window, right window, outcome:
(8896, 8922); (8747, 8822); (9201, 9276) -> 0.046 mag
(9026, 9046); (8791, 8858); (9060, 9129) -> 0.033 mag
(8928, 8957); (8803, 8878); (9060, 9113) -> 0.057 mag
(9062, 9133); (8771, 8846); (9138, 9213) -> 0.024 mag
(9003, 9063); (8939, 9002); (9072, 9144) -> -0.002 mag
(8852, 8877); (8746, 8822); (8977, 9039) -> 0.084 mag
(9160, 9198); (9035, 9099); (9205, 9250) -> -0.059 mag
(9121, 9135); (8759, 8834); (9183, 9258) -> -0.048 mag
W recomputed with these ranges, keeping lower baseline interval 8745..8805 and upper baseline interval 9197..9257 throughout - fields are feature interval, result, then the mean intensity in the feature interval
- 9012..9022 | 0.16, 52.4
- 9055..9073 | 0.22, 53.2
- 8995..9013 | 0.25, 52.3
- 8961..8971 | 0.56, 49.6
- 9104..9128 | -0.84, 56.4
